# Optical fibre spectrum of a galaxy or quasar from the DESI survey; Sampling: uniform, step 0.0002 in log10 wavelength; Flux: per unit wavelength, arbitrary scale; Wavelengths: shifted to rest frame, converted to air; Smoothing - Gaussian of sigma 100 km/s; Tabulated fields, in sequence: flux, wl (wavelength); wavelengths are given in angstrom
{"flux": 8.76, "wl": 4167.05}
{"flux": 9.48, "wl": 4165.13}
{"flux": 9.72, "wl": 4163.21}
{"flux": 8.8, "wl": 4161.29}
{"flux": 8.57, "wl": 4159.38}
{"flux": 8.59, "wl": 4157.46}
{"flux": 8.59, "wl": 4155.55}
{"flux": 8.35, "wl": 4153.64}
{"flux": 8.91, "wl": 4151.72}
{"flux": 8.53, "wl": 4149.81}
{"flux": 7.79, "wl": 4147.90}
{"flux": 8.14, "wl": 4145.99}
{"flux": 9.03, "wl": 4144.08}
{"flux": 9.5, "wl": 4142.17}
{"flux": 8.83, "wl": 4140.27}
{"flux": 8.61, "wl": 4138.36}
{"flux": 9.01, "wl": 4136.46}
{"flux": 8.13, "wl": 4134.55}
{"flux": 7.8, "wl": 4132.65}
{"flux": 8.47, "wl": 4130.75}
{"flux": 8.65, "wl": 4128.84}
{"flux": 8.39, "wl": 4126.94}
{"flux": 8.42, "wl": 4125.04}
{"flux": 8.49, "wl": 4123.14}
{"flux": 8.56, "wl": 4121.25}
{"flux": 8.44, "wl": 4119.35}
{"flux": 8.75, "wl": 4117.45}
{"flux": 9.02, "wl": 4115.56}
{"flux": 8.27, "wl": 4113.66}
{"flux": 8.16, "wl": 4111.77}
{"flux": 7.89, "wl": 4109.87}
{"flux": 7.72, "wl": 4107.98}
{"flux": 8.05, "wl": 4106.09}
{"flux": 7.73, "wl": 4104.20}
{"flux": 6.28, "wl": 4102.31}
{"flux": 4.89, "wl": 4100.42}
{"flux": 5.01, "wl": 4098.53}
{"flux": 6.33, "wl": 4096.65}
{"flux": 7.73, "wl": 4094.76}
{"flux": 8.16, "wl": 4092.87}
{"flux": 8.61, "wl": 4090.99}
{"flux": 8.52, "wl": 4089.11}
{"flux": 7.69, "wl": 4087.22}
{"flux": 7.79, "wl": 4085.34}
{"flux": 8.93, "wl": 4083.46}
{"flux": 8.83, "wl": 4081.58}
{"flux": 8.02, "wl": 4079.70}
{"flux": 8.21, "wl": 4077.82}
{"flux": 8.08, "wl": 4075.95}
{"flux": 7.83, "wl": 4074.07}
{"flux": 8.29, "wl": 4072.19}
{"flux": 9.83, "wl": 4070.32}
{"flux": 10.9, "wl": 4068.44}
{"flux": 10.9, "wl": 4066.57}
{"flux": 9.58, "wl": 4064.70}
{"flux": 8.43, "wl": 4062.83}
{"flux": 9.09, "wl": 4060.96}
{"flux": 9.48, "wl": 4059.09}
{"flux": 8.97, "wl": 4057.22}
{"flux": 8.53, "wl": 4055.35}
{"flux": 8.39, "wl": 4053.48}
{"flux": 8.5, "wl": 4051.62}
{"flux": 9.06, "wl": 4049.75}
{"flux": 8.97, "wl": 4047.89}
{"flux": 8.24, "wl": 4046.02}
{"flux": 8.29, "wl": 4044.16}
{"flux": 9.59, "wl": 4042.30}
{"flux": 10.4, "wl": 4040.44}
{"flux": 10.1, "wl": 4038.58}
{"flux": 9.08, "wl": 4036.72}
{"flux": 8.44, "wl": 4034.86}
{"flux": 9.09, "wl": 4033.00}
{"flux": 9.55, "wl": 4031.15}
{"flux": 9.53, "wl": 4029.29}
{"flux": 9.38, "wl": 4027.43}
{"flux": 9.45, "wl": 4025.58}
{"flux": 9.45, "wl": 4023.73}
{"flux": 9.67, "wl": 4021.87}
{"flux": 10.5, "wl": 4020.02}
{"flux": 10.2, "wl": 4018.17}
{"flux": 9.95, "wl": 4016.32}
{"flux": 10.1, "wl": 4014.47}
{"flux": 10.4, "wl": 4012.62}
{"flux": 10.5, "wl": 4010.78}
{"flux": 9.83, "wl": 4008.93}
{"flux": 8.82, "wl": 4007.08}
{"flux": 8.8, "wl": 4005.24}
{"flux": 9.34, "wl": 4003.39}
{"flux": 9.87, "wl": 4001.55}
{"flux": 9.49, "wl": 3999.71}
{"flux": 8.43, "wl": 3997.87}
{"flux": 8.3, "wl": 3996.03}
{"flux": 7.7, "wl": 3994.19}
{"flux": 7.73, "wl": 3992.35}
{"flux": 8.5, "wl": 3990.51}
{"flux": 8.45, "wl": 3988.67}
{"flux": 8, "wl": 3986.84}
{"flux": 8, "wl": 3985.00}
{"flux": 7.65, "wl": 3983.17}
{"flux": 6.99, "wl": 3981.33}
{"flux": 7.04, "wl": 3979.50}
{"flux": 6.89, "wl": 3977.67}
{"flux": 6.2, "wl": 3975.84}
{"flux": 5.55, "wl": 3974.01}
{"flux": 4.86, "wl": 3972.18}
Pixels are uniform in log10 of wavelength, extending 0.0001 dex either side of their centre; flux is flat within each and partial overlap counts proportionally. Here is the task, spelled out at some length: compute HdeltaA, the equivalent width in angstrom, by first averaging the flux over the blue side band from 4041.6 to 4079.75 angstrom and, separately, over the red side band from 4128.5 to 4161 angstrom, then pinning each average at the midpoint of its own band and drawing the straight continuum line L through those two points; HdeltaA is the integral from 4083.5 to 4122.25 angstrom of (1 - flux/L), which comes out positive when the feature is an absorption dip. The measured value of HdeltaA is 4.6 angstrom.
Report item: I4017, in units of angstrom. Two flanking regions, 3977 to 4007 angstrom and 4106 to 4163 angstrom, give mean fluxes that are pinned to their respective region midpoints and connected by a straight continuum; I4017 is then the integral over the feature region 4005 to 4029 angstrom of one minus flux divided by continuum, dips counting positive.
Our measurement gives -4.4 angstrom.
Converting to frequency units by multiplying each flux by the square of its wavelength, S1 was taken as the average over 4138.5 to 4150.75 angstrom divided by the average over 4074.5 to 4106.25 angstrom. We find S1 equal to 1.17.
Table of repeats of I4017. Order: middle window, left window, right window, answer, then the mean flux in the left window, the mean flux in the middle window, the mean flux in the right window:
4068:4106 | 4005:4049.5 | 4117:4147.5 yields 4.8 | 9.52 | 7.84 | 8.56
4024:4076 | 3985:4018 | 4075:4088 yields -3.7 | 9.07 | 9.16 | 8.23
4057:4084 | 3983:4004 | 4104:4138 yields -2.0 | 8.47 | 9.03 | 8.35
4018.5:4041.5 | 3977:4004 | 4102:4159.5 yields -3.8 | 8.16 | 9.57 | 8.4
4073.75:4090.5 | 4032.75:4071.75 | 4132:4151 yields 1.4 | 9.22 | 8.24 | 8.56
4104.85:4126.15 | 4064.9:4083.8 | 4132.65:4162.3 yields 1.1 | 9.01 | 8.34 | 8.6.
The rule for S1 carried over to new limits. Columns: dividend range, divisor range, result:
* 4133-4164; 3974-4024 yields 1.07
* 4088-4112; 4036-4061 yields 0.83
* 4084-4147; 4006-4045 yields 0.87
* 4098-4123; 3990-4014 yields 0.89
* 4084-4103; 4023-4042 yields 0.78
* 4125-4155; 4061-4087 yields 0.99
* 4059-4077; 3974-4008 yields 1.19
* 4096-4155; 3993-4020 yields 0.91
